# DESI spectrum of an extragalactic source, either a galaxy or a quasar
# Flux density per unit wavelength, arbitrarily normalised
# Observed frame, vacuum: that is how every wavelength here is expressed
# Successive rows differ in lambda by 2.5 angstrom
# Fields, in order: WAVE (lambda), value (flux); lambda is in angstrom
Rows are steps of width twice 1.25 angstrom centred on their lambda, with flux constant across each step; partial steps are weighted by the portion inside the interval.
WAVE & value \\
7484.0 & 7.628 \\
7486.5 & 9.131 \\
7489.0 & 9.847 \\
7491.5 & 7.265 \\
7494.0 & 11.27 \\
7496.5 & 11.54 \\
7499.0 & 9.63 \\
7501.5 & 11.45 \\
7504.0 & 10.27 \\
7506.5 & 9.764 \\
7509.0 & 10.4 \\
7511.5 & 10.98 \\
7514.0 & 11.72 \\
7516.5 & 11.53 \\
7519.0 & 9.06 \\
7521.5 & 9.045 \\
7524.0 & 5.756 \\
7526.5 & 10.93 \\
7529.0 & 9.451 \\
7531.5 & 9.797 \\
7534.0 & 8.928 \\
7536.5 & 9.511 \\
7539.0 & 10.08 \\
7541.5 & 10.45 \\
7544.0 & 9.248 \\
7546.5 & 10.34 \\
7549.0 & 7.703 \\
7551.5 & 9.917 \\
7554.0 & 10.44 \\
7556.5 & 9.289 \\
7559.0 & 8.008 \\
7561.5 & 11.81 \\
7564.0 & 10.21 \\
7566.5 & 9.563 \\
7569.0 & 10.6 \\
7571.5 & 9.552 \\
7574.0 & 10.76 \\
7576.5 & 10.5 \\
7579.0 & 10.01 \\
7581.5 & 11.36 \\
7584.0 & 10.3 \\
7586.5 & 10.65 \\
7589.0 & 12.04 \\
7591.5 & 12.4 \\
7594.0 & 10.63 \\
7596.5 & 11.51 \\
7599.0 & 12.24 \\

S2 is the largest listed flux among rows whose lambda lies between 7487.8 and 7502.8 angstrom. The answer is 11.54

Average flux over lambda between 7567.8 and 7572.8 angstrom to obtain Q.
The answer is 10.1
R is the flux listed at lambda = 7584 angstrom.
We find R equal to 10.3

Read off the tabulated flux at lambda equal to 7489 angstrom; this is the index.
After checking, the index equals 9.847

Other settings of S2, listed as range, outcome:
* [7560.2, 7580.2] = 11.81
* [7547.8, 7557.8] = 10.44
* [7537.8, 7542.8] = 10.45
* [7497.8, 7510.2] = 11.45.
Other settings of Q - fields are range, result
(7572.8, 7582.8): 10.7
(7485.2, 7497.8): 9.8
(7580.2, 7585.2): 10.8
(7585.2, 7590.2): 11.3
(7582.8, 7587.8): 10.5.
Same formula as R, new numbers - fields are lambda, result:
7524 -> 5.756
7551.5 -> 9.917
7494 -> 11.27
